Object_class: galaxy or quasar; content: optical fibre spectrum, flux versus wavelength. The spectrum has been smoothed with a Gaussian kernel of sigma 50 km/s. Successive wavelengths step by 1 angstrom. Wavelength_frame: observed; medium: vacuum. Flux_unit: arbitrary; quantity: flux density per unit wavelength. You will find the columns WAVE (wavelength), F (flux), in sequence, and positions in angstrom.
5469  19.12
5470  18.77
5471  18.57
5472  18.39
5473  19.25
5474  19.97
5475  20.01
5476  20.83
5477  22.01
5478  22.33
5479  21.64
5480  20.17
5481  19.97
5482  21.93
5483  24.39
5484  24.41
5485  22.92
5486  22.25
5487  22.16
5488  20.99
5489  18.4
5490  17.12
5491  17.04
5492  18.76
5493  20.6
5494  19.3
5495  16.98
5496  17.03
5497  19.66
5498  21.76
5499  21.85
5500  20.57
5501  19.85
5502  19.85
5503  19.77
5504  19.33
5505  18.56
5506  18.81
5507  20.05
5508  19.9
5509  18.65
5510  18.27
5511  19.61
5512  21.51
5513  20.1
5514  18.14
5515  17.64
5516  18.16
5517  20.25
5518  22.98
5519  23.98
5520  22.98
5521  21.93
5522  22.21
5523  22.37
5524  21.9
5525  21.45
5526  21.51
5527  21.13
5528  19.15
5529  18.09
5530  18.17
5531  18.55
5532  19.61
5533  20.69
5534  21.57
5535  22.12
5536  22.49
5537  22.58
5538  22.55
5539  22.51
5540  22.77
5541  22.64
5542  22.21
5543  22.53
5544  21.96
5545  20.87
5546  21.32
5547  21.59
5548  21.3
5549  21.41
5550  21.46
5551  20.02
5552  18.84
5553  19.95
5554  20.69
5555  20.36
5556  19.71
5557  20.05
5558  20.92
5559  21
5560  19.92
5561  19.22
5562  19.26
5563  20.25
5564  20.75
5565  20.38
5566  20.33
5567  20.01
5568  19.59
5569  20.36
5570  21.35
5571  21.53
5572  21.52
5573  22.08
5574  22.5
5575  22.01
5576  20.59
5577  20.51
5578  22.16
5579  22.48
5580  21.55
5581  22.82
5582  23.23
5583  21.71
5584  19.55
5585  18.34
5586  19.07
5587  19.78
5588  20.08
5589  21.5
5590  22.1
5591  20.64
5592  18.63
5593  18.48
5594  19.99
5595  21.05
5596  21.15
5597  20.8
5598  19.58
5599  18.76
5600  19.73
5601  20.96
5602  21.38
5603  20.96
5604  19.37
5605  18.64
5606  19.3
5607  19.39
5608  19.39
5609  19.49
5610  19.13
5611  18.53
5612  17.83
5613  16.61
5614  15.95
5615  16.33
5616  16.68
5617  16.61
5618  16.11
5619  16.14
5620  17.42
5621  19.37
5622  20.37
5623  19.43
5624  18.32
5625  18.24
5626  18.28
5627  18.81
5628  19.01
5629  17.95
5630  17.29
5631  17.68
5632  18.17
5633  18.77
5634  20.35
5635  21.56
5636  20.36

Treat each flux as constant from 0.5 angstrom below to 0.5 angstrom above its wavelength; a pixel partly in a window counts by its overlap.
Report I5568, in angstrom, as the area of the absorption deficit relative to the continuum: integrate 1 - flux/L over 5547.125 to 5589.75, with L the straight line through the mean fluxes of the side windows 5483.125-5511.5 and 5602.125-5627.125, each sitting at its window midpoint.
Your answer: -4.10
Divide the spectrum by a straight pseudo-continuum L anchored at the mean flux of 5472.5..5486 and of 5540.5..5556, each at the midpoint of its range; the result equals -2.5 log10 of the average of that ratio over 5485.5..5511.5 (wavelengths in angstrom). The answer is 0.10 mag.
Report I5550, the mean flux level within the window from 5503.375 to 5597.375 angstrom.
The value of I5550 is 20.7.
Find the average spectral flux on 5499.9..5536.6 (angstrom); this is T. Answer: 20.3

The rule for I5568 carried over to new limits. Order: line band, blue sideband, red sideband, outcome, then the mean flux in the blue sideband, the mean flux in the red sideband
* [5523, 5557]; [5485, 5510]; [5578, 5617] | -2.4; 19.6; 19.8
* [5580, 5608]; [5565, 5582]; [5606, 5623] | -0.9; 21.4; 17.9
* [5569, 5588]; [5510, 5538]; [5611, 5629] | -2.1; 20.8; 17.8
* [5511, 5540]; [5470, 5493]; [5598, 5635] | -1.5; 20.6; 18.6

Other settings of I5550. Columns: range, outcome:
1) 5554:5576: 20.6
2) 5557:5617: 20.1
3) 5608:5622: 17.6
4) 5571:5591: 21.2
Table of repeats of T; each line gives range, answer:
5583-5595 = 20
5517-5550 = 21.5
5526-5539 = 20.7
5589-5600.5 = 20.1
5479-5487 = 22.2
